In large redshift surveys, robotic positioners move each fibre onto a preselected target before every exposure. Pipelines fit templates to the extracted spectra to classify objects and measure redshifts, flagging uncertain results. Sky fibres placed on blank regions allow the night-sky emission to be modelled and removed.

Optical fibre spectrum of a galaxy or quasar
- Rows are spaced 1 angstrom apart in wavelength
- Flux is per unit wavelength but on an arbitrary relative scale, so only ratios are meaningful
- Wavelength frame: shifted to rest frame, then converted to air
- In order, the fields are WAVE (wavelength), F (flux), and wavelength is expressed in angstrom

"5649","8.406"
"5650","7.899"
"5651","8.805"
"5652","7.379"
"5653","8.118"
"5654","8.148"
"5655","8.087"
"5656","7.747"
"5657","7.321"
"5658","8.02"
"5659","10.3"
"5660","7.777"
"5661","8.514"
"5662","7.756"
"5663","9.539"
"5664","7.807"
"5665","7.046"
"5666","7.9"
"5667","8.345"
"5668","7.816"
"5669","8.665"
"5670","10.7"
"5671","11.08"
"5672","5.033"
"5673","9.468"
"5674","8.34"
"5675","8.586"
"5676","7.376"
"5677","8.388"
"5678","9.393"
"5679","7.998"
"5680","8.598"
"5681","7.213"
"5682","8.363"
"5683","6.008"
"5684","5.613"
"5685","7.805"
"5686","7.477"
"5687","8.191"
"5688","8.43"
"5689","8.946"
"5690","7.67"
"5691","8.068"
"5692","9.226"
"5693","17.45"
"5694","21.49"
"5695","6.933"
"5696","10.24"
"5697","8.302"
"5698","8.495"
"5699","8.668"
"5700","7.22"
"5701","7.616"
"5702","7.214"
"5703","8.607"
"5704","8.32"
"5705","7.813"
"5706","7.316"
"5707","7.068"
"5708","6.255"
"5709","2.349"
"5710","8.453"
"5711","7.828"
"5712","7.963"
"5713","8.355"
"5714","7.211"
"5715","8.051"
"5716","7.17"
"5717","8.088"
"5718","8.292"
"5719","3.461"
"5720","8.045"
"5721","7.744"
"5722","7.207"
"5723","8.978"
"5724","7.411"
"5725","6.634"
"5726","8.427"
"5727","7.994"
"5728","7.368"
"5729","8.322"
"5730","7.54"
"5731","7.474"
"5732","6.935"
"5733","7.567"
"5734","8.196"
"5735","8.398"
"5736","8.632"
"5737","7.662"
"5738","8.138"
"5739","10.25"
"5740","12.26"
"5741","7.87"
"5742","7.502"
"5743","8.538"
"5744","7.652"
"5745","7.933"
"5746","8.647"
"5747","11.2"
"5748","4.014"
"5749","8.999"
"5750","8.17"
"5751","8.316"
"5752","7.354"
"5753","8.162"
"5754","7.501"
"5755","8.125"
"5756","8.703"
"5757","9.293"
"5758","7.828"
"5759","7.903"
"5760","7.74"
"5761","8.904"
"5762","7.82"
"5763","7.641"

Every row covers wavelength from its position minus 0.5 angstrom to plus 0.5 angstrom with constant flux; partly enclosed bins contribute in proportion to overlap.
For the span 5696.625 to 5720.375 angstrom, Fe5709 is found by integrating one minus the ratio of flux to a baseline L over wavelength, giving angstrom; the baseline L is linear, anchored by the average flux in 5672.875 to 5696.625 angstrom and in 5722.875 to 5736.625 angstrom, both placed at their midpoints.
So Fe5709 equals 2.78 angstrom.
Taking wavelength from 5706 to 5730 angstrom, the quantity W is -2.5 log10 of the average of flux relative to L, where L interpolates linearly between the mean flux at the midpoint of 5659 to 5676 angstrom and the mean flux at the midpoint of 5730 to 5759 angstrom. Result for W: 0.13 mag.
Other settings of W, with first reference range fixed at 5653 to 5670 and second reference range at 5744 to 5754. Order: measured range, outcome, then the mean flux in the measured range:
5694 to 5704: -0.08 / 8.82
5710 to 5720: 0.09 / 7.47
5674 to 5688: 0.05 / 7.81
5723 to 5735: 0.05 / 7.71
